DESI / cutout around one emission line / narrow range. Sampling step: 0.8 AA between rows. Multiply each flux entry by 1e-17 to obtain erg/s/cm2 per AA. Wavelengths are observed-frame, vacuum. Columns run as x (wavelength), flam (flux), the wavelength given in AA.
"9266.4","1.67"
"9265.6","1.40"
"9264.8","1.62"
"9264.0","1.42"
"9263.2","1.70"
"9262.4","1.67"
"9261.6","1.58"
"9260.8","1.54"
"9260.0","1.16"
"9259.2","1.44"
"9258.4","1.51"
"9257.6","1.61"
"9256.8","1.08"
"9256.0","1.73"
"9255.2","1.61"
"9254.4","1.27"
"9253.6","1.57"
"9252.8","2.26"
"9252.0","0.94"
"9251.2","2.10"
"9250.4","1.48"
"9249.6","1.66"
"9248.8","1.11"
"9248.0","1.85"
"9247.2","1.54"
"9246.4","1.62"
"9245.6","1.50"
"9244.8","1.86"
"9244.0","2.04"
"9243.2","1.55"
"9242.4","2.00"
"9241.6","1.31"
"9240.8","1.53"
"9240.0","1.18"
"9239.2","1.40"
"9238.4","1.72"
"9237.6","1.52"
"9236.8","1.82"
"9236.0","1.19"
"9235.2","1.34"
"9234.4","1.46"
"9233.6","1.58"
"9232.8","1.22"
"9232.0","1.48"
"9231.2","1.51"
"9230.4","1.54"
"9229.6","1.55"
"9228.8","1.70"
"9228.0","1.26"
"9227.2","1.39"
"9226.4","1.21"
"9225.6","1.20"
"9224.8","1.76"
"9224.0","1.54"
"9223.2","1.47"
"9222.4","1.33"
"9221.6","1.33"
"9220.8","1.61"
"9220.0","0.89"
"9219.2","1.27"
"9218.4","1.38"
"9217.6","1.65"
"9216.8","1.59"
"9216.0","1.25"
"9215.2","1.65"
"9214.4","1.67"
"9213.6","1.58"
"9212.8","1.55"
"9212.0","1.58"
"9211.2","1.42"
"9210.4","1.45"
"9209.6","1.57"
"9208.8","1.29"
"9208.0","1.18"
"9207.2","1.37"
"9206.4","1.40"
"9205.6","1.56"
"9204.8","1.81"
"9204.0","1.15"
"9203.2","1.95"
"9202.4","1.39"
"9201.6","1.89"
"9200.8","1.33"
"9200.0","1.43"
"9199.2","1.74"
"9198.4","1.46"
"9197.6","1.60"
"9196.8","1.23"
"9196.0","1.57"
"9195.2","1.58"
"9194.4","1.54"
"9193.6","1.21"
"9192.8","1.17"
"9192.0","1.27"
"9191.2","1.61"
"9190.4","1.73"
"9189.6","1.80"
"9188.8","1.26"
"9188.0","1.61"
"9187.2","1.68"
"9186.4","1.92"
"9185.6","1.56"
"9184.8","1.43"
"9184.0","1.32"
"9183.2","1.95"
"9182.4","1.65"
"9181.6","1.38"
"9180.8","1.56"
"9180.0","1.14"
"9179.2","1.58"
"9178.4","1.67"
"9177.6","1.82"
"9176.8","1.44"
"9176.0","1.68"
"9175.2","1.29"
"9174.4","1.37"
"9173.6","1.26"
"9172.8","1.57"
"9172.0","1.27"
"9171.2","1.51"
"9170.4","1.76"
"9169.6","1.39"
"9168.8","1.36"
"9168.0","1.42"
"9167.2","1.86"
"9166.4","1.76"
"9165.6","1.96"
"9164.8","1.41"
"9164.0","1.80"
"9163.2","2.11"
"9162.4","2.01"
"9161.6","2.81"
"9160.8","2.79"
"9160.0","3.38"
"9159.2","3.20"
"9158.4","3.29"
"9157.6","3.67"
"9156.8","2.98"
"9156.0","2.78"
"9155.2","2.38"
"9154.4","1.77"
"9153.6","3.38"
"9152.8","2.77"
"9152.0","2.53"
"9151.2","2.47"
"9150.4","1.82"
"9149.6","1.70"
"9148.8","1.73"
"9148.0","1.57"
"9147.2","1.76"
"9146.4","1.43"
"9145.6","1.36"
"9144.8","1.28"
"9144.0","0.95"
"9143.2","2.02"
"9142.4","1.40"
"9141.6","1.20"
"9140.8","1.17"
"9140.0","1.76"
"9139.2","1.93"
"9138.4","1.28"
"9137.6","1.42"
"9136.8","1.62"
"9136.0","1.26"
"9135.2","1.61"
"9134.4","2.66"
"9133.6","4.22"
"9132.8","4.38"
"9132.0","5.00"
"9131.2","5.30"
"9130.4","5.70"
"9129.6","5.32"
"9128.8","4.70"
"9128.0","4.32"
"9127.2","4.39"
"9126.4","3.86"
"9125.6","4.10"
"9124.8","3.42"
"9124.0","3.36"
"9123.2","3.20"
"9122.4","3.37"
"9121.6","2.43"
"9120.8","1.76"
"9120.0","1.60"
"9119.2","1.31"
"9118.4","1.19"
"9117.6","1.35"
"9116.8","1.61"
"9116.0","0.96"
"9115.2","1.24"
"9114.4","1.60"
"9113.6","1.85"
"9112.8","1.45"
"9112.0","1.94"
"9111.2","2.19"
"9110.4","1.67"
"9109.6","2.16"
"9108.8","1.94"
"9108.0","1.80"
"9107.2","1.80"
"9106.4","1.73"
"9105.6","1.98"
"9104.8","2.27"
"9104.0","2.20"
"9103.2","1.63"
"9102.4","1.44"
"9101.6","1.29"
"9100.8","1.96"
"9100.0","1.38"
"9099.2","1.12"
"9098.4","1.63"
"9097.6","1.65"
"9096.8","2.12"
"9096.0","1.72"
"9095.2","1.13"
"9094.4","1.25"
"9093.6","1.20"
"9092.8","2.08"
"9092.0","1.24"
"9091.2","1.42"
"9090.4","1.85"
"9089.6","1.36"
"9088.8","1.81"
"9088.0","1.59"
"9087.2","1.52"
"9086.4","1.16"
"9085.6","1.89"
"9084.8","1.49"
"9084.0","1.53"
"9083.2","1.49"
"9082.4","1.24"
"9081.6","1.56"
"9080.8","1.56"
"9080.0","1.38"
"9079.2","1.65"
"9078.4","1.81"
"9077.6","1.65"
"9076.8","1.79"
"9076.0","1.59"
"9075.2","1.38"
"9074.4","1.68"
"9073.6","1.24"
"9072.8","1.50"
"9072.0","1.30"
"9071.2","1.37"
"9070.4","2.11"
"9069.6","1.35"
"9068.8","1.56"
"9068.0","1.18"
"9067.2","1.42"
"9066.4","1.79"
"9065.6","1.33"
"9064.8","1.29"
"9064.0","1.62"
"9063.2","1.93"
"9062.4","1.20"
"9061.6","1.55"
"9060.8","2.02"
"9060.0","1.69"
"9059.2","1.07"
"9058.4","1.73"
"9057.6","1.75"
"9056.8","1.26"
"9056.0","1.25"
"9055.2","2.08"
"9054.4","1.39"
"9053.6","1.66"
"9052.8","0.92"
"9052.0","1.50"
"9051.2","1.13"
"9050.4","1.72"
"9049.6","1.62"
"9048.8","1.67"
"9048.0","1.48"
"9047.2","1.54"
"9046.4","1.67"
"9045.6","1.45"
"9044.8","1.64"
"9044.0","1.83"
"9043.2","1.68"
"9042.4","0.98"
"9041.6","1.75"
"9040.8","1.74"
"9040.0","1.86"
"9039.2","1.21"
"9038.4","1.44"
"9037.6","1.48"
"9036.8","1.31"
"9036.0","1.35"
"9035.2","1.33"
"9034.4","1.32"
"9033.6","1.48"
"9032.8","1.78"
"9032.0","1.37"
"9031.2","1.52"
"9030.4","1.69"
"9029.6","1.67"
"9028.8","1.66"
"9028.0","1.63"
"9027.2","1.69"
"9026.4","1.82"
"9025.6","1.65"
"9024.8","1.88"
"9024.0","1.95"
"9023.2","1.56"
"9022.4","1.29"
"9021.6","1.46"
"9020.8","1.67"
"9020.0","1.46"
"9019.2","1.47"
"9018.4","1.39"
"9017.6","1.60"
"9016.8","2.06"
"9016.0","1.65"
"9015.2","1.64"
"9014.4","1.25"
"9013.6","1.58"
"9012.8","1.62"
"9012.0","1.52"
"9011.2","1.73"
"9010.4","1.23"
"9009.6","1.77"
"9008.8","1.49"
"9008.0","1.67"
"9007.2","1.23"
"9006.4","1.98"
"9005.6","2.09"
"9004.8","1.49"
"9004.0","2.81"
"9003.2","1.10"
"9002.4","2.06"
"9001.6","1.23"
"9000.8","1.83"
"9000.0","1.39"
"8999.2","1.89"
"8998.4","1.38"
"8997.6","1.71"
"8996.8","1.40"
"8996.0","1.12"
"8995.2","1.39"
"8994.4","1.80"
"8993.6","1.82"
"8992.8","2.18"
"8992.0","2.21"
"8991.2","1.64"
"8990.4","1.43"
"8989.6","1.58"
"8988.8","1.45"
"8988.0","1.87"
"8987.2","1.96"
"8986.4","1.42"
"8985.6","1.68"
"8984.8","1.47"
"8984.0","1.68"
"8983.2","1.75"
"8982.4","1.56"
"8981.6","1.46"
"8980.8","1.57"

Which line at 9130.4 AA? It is H-alpha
